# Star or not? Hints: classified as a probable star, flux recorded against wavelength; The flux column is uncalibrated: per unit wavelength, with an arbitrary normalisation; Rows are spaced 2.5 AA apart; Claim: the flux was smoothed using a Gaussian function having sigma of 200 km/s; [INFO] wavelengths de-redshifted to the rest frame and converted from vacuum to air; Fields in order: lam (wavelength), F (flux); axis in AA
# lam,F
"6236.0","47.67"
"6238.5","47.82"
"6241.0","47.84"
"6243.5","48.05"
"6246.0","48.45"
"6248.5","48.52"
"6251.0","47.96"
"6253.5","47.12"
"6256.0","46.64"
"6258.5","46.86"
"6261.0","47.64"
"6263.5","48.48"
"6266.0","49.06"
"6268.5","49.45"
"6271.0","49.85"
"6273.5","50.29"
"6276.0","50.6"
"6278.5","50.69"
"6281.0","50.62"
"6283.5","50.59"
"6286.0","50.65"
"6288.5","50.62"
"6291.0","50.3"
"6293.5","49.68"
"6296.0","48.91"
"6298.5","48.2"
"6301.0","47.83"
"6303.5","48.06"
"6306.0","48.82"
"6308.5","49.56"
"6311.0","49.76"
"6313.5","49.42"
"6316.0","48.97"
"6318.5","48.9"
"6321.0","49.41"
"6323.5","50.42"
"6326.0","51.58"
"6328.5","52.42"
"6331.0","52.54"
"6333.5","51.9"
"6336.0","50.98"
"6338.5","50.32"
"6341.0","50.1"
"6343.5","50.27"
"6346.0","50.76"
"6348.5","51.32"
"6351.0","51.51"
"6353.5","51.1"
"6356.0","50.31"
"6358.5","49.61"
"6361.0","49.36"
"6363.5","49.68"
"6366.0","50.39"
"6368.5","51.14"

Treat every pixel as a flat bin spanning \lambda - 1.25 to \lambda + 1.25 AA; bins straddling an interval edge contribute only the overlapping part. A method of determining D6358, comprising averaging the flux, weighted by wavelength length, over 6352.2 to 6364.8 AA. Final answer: 50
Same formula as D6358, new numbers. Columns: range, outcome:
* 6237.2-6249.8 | 48.1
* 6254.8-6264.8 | 47.4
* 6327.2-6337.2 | 52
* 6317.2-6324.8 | 49.6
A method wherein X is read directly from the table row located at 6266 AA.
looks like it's 49.06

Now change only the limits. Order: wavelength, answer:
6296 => 48.91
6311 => 49.76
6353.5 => 51.1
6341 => 50.1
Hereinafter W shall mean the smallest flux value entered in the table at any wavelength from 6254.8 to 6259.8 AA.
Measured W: 46.64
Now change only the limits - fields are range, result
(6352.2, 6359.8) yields 49.61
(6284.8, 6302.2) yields 47.83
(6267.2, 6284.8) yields 49.45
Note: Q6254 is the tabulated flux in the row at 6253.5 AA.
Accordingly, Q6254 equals 47.12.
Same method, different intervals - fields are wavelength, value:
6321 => 49.41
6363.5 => 49.68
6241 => 47.84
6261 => 47.64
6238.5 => 47.82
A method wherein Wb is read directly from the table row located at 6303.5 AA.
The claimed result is 48.06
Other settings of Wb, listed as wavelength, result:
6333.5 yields 51.9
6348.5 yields 51.32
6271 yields 49.85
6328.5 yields 52.42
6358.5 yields 49.61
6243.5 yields 48.05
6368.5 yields 51.14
